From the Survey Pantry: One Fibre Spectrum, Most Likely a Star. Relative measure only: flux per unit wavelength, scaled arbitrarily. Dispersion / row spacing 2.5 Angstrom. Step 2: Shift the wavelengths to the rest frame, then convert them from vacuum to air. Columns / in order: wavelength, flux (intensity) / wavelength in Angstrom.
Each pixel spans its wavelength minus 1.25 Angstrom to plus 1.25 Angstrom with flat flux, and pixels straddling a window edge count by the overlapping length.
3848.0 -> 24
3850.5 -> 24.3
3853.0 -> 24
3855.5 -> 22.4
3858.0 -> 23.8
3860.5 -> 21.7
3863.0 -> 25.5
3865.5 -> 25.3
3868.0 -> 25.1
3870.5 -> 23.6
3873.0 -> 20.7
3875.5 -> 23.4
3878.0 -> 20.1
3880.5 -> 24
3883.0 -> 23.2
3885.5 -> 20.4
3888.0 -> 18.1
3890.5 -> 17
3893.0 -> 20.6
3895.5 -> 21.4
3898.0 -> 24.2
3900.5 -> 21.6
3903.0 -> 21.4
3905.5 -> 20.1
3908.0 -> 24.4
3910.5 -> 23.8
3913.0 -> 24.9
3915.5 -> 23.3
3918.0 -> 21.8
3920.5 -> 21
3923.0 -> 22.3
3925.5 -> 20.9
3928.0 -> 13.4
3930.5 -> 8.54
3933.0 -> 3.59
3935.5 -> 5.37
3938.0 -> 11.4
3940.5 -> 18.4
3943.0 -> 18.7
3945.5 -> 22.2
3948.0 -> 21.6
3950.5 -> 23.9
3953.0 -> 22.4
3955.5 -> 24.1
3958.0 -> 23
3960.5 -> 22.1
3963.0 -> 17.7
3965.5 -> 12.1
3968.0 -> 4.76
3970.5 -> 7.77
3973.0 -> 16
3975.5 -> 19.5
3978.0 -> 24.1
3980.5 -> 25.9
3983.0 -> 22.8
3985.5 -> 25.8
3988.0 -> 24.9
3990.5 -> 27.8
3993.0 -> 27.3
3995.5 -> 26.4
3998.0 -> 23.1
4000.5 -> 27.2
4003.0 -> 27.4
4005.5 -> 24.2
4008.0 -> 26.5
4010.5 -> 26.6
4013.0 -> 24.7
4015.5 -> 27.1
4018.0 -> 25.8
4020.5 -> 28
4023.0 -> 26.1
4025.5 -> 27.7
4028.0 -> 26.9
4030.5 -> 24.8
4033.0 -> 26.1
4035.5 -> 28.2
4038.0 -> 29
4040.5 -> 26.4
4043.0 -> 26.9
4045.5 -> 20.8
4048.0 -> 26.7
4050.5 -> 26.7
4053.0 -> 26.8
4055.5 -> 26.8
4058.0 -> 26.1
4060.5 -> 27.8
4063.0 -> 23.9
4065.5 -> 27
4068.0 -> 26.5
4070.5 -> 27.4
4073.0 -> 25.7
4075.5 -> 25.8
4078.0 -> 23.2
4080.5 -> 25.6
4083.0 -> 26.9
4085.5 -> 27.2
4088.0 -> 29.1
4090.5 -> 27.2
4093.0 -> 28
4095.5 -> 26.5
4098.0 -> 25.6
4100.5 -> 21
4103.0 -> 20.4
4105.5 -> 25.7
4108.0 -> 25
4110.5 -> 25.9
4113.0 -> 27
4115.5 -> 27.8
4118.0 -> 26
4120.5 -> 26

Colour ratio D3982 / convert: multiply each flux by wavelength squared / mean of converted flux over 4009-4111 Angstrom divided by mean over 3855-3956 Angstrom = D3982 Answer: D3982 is 1.38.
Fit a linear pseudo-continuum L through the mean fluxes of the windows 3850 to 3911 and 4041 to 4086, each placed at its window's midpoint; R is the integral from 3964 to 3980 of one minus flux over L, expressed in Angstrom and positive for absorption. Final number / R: 6.31 Angstrom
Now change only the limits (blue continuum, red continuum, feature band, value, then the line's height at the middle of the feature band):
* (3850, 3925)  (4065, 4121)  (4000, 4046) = -3.1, 24.7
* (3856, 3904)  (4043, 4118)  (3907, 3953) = 9.3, 23.1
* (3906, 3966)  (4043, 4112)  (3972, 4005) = -4.7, 21.4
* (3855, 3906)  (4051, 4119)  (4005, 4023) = -1.1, 24.6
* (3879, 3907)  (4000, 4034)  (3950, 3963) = 0.7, 23.8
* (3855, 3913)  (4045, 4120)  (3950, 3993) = 6.3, 23.9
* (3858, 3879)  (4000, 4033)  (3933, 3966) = 8.9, 24.9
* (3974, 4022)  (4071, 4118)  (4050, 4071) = -0.7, 25.7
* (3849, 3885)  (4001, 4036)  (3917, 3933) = 5.0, 24.5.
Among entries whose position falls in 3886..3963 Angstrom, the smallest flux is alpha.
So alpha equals 3.59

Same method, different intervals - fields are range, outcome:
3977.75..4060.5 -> 20.8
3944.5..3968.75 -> 4.76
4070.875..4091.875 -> 23.2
